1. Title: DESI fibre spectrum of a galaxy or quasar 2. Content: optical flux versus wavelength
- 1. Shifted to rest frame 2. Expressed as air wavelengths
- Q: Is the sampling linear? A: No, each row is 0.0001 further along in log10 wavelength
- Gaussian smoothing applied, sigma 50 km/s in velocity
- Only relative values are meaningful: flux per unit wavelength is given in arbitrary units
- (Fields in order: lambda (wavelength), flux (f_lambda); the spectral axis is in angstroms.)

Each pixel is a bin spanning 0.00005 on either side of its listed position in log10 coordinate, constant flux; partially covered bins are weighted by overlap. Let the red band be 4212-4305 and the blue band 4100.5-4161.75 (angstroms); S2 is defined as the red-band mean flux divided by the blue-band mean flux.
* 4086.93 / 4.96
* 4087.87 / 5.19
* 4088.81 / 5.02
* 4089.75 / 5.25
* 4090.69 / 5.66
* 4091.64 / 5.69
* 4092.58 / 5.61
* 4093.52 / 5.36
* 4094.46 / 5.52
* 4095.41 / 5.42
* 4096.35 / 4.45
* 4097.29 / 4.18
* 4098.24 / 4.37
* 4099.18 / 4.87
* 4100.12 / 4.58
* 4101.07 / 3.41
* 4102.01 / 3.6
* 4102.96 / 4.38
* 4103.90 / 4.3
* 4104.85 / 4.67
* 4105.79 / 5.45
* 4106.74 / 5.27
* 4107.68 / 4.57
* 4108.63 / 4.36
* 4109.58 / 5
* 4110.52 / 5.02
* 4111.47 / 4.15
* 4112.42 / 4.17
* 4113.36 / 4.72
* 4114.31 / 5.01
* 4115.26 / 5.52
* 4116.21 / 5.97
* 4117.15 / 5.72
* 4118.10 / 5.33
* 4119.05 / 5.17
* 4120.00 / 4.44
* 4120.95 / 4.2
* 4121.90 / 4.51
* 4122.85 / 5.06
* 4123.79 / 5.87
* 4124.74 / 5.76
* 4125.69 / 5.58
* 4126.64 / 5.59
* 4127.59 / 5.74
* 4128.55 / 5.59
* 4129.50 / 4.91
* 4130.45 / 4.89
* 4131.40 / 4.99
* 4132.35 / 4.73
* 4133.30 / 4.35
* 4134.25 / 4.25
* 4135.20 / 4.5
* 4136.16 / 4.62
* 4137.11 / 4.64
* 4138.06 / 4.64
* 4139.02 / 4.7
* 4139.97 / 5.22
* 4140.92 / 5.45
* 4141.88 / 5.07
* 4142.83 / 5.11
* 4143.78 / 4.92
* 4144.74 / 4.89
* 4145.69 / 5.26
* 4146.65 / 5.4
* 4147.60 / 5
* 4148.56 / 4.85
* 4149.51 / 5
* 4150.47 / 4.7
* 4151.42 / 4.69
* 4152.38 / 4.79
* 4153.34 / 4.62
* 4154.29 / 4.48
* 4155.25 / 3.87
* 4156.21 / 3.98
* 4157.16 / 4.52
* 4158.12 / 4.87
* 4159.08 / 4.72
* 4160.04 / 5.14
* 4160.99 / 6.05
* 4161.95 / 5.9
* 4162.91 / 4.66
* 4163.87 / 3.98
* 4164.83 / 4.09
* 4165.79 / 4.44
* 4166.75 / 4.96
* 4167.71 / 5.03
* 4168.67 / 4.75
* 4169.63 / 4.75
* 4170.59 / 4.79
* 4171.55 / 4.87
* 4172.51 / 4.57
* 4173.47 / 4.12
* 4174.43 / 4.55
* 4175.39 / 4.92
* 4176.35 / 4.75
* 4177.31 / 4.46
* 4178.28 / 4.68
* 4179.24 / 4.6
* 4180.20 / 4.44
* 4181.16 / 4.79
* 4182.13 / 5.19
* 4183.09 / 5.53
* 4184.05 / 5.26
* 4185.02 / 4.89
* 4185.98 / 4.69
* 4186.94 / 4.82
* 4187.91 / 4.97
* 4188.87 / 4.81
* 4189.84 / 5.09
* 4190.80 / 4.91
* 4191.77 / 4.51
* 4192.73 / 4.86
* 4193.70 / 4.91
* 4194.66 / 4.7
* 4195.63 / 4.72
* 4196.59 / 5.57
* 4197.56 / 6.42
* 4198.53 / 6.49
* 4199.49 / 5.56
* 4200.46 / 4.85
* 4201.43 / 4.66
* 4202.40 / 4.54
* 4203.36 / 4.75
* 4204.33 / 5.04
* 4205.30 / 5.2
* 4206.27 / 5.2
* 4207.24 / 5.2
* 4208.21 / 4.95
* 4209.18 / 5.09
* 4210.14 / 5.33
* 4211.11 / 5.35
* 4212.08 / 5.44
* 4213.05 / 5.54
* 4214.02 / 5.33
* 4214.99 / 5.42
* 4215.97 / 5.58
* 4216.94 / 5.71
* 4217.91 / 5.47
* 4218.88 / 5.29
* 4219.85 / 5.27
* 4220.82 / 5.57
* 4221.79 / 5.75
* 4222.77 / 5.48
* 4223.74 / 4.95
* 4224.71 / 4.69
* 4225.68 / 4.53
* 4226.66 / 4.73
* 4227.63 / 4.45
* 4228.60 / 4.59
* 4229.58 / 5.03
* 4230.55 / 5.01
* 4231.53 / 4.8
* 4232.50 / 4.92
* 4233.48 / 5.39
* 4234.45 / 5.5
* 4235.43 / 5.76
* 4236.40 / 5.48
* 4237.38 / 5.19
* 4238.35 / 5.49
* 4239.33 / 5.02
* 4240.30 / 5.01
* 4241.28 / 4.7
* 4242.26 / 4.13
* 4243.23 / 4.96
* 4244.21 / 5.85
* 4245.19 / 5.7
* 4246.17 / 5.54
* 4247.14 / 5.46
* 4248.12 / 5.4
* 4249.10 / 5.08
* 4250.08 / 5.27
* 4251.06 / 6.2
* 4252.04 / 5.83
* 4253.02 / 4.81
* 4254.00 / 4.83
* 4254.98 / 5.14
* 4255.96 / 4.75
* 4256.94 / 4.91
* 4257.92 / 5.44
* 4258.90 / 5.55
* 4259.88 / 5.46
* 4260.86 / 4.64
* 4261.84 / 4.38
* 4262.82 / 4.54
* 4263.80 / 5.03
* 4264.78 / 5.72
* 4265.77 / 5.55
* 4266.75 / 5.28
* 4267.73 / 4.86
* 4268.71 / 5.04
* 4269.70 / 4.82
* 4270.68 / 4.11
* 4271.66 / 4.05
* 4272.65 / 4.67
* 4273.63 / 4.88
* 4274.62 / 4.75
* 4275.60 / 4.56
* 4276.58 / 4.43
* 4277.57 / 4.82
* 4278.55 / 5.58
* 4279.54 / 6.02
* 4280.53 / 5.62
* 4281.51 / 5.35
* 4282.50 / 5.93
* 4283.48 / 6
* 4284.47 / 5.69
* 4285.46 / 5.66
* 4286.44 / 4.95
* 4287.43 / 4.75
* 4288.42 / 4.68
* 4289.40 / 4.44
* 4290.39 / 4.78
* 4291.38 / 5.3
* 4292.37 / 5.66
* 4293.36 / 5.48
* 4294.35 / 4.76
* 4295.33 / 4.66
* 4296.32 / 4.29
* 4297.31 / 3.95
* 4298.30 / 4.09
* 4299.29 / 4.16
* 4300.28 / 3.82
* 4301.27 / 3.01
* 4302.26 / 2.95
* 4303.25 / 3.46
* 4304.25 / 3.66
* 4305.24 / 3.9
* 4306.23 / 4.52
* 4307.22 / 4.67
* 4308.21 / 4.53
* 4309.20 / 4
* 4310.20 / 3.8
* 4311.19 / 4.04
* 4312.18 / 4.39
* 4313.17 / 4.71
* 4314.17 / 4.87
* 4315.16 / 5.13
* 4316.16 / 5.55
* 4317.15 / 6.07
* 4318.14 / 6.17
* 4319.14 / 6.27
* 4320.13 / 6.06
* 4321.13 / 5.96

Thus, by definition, 1.0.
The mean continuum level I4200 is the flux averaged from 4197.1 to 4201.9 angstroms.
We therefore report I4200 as 5.59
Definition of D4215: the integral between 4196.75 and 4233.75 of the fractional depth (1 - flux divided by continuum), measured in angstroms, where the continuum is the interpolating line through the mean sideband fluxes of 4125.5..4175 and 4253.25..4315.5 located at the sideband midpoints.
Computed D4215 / -3.1 angstroms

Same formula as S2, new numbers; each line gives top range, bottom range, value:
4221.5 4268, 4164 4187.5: 1.09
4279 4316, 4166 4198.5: 0.95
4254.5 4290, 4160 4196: 1.05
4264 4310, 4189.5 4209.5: 0.93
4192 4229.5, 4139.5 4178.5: 1.08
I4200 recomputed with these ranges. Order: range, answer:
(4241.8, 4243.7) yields 4.56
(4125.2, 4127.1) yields 5.59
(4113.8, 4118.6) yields 5.5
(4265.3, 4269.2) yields 5.19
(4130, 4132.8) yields 4.88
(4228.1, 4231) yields 4.87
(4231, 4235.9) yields 5.26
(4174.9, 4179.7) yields 4.68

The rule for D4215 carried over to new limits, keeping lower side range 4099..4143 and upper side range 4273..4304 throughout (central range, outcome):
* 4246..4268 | -1.8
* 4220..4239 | -1.2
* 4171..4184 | 0.3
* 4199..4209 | -0.3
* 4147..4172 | 0.6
